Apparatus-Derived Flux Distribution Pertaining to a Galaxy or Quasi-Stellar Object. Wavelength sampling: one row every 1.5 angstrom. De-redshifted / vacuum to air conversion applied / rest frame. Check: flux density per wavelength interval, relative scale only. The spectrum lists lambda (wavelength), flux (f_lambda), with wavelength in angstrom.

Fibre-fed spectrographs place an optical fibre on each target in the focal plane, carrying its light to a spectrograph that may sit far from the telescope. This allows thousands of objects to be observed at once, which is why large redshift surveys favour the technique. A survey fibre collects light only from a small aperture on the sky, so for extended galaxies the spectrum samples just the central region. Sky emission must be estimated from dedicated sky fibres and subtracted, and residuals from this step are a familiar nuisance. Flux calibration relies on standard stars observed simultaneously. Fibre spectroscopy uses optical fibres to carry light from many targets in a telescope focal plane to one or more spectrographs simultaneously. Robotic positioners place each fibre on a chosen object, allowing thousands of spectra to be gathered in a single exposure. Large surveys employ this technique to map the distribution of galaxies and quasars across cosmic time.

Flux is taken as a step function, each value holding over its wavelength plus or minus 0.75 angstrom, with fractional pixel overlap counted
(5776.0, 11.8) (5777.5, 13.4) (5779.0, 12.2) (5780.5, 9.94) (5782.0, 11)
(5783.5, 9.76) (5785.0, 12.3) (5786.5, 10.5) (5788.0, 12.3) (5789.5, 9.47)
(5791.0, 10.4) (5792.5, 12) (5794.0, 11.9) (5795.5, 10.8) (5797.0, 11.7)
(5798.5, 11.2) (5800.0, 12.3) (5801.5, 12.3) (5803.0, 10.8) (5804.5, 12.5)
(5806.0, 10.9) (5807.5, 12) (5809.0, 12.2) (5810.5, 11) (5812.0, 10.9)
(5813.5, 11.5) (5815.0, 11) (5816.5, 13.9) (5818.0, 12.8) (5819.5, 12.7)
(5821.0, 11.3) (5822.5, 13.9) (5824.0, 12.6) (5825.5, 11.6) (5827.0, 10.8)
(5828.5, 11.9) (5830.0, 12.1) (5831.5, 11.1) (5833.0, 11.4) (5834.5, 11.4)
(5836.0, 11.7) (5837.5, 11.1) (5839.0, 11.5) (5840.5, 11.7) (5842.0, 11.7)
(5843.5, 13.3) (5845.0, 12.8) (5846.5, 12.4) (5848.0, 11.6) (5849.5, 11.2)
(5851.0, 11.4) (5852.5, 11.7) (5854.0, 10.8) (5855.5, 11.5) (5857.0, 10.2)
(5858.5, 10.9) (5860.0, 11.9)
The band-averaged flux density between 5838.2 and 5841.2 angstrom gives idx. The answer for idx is 11.6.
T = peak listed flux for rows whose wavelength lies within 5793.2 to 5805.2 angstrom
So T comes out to 12.5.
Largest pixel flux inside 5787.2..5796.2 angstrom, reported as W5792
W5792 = 12.3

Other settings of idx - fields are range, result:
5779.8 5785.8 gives 10.8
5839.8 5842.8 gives 11.7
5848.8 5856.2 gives 11.3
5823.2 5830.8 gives 11.8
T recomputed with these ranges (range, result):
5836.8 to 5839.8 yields 11.5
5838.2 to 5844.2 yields 13.3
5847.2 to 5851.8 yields 11.6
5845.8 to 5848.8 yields 12.4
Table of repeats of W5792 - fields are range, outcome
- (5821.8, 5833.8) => 13.9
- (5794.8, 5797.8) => 11.7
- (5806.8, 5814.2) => 12.2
